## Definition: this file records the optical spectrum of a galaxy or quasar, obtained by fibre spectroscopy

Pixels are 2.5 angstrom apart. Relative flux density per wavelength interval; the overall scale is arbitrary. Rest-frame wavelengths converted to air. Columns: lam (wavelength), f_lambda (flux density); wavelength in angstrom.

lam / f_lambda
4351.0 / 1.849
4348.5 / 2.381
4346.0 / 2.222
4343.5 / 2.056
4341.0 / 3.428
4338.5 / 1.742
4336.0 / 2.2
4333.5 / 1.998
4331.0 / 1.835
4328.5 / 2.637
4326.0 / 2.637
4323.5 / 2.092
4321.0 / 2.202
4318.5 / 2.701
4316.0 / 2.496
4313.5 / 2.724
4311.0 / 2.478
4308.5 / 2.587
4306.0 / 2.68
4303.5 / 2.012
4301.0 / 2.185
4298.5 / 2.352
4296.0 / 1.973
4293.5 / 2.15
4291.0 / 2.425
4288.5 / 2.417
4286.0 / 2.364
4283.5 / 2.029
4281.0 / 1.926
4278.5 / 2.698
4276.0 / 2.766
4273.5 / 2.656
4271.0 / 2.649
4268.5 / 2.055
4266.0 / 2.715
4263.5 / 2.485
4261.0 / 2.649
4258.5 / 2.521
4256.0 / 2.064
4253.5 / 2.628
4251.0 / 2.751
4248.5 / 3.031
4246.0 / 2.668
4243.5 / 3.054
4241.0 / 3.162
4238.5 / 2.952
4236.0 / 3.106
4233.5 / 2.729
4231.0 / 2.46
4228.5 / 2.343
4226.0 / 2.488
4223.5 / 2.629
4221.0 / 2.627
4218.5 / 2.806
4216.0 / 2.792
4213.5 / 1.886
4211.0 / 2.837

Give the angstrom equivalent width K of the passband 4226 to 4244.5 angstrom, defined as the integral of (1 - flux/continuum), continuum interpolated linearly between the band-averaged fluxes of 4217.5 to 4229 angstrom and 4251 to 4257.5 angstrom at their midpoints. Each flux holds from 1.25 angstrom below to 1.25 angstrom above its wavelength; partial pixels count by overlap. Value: -2.0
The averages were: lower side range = 2.59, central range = 2.8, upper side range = 2.43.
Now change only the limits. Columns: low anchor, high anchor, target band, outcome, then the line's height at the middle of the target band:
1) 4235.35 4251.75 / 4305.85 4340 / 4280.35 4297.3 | 2.7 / 2.62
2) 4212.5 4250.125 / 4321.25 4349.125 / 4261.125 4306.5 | 2.5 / 2.5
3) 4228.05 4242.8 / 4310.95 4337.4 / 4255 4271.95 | 1.4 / 2.68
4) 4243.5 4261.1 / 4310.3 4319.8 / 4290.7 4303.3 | 2.1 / 2.62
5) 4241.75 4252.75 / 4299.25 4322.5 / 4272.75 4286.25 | 1.3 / 2.66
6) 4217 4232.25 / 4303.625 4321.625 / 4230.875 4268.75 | -2.4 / 2.55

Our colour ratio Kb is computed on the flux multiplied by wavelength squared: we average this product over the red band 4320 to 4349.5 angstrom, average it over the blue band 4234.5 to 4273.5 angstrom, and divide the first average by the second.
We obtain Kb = 0.88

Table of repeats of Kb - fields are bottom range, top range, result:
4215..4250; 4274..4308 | 0.86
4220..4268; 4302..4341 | 0.92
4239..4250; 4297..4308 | 0.80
